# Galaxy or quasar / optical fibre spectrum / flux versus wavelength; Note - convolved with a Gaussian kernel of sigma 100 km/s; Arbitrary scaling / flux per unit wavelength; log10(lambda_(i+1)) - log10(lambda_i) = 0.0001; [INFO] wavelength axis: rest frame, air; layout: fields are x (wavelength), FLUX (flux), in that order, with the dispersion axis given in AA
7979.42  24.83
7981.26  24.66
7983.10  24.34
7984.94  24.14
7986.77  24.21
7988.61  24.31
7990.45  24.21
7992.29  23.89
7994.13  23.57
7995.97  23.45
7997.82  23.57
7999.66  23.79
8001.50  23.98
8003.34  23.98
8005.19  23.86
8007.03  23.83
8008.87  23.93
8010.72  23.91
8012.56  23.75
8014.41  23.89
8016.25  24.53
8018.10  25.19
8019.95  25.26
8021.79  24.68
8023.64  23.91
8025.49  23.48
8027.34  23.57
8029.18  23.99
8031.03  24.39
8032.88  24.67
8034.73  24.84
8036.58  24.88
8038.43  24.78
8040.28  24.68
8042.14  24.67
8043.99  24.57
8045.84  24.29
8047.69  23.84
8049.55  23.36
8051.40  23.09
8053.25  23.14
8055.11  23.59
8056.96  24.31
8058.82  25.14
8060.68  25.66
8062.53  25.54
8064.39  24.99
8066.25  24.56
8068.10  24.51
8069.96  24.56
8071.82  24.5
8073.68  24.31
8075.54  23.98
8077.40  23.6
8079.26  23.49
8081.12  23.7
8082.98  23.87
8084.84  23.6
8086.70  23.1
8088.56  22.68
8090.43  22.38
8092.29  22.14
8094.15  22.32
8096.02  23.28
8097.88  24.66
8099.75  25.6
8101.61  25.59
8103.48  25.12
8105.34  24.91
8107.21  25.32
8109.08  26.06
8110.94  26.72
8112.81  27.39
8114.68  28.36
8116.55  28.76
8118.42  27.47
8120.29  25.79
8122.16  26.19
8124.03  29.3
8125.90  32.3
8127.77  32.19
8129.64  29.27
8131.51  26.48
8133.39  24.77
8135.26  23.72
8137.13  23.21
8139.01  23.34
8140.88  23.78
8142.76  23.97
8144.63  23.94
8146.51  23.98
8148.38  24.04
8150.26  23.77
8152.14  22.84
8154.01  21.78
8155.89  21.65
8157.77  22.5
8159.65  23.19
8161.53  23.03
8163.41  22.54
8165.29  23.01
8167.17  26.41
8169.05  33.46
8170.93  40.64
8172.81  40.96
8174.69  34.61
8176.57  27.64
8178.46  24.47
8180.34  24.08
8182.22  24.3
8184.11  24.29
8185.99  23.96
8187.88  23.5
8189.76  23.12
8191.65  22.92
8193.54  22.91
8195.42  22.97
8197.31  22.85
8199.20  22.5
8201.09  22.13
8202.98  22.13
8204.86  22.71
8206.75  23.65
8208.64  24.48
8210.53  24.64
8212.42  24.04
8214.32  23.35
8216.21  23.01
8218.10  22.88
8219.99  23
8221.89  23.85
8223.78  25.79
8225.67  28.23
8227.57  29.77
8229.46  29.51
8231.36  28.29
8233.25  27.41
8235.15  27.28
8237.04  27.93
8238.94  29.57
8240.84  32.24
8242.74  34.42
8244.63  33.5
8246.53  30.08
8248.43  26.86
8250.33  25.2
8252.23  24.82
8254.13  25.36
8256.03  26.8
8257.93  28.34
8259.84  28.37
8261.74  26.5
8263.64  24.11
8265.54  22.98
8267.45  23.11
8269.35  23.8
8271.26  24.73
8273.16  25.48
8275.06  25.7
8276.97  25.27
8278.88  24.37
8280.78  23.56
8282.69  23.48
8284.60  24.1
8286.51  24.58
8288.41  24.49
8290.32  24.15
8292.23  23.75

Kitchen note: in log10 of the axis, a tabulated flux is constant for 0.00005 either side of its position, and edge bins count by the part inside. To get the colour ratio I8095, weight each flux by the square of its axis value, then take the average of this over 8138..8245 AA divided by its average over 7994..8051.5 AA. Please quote 1.1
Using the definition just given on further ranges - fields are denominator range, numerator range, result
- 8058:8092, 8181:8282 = 1.10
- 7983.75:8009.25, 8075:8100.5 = 1.00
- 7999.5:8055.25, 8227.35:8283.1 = 1.18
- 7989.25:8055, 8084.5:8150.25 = 1.08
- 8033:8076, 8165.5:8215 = 1.09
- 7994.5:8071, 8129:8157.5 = 1.01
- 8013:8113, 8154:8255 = 1.11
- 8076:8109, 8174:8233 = 1.06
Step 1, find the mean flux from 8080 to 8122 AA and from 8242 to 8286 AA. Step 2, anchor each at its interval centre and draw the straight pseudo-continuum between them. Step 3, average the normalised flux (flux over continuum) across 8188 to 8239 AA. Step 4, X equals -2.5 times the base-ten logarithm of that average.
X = 0.04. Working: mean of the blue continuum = 25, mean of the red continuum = 26.1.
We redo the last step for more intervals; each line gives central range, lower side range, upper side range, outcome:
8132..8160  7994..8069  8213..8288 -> 0.09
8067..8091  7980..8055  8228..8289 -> 0.05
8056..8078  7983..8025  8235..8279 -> 0.01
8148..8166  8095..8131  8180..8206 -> 0.10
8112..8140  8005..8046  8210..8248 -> -0.06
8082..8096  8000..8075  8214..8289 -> 0.09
